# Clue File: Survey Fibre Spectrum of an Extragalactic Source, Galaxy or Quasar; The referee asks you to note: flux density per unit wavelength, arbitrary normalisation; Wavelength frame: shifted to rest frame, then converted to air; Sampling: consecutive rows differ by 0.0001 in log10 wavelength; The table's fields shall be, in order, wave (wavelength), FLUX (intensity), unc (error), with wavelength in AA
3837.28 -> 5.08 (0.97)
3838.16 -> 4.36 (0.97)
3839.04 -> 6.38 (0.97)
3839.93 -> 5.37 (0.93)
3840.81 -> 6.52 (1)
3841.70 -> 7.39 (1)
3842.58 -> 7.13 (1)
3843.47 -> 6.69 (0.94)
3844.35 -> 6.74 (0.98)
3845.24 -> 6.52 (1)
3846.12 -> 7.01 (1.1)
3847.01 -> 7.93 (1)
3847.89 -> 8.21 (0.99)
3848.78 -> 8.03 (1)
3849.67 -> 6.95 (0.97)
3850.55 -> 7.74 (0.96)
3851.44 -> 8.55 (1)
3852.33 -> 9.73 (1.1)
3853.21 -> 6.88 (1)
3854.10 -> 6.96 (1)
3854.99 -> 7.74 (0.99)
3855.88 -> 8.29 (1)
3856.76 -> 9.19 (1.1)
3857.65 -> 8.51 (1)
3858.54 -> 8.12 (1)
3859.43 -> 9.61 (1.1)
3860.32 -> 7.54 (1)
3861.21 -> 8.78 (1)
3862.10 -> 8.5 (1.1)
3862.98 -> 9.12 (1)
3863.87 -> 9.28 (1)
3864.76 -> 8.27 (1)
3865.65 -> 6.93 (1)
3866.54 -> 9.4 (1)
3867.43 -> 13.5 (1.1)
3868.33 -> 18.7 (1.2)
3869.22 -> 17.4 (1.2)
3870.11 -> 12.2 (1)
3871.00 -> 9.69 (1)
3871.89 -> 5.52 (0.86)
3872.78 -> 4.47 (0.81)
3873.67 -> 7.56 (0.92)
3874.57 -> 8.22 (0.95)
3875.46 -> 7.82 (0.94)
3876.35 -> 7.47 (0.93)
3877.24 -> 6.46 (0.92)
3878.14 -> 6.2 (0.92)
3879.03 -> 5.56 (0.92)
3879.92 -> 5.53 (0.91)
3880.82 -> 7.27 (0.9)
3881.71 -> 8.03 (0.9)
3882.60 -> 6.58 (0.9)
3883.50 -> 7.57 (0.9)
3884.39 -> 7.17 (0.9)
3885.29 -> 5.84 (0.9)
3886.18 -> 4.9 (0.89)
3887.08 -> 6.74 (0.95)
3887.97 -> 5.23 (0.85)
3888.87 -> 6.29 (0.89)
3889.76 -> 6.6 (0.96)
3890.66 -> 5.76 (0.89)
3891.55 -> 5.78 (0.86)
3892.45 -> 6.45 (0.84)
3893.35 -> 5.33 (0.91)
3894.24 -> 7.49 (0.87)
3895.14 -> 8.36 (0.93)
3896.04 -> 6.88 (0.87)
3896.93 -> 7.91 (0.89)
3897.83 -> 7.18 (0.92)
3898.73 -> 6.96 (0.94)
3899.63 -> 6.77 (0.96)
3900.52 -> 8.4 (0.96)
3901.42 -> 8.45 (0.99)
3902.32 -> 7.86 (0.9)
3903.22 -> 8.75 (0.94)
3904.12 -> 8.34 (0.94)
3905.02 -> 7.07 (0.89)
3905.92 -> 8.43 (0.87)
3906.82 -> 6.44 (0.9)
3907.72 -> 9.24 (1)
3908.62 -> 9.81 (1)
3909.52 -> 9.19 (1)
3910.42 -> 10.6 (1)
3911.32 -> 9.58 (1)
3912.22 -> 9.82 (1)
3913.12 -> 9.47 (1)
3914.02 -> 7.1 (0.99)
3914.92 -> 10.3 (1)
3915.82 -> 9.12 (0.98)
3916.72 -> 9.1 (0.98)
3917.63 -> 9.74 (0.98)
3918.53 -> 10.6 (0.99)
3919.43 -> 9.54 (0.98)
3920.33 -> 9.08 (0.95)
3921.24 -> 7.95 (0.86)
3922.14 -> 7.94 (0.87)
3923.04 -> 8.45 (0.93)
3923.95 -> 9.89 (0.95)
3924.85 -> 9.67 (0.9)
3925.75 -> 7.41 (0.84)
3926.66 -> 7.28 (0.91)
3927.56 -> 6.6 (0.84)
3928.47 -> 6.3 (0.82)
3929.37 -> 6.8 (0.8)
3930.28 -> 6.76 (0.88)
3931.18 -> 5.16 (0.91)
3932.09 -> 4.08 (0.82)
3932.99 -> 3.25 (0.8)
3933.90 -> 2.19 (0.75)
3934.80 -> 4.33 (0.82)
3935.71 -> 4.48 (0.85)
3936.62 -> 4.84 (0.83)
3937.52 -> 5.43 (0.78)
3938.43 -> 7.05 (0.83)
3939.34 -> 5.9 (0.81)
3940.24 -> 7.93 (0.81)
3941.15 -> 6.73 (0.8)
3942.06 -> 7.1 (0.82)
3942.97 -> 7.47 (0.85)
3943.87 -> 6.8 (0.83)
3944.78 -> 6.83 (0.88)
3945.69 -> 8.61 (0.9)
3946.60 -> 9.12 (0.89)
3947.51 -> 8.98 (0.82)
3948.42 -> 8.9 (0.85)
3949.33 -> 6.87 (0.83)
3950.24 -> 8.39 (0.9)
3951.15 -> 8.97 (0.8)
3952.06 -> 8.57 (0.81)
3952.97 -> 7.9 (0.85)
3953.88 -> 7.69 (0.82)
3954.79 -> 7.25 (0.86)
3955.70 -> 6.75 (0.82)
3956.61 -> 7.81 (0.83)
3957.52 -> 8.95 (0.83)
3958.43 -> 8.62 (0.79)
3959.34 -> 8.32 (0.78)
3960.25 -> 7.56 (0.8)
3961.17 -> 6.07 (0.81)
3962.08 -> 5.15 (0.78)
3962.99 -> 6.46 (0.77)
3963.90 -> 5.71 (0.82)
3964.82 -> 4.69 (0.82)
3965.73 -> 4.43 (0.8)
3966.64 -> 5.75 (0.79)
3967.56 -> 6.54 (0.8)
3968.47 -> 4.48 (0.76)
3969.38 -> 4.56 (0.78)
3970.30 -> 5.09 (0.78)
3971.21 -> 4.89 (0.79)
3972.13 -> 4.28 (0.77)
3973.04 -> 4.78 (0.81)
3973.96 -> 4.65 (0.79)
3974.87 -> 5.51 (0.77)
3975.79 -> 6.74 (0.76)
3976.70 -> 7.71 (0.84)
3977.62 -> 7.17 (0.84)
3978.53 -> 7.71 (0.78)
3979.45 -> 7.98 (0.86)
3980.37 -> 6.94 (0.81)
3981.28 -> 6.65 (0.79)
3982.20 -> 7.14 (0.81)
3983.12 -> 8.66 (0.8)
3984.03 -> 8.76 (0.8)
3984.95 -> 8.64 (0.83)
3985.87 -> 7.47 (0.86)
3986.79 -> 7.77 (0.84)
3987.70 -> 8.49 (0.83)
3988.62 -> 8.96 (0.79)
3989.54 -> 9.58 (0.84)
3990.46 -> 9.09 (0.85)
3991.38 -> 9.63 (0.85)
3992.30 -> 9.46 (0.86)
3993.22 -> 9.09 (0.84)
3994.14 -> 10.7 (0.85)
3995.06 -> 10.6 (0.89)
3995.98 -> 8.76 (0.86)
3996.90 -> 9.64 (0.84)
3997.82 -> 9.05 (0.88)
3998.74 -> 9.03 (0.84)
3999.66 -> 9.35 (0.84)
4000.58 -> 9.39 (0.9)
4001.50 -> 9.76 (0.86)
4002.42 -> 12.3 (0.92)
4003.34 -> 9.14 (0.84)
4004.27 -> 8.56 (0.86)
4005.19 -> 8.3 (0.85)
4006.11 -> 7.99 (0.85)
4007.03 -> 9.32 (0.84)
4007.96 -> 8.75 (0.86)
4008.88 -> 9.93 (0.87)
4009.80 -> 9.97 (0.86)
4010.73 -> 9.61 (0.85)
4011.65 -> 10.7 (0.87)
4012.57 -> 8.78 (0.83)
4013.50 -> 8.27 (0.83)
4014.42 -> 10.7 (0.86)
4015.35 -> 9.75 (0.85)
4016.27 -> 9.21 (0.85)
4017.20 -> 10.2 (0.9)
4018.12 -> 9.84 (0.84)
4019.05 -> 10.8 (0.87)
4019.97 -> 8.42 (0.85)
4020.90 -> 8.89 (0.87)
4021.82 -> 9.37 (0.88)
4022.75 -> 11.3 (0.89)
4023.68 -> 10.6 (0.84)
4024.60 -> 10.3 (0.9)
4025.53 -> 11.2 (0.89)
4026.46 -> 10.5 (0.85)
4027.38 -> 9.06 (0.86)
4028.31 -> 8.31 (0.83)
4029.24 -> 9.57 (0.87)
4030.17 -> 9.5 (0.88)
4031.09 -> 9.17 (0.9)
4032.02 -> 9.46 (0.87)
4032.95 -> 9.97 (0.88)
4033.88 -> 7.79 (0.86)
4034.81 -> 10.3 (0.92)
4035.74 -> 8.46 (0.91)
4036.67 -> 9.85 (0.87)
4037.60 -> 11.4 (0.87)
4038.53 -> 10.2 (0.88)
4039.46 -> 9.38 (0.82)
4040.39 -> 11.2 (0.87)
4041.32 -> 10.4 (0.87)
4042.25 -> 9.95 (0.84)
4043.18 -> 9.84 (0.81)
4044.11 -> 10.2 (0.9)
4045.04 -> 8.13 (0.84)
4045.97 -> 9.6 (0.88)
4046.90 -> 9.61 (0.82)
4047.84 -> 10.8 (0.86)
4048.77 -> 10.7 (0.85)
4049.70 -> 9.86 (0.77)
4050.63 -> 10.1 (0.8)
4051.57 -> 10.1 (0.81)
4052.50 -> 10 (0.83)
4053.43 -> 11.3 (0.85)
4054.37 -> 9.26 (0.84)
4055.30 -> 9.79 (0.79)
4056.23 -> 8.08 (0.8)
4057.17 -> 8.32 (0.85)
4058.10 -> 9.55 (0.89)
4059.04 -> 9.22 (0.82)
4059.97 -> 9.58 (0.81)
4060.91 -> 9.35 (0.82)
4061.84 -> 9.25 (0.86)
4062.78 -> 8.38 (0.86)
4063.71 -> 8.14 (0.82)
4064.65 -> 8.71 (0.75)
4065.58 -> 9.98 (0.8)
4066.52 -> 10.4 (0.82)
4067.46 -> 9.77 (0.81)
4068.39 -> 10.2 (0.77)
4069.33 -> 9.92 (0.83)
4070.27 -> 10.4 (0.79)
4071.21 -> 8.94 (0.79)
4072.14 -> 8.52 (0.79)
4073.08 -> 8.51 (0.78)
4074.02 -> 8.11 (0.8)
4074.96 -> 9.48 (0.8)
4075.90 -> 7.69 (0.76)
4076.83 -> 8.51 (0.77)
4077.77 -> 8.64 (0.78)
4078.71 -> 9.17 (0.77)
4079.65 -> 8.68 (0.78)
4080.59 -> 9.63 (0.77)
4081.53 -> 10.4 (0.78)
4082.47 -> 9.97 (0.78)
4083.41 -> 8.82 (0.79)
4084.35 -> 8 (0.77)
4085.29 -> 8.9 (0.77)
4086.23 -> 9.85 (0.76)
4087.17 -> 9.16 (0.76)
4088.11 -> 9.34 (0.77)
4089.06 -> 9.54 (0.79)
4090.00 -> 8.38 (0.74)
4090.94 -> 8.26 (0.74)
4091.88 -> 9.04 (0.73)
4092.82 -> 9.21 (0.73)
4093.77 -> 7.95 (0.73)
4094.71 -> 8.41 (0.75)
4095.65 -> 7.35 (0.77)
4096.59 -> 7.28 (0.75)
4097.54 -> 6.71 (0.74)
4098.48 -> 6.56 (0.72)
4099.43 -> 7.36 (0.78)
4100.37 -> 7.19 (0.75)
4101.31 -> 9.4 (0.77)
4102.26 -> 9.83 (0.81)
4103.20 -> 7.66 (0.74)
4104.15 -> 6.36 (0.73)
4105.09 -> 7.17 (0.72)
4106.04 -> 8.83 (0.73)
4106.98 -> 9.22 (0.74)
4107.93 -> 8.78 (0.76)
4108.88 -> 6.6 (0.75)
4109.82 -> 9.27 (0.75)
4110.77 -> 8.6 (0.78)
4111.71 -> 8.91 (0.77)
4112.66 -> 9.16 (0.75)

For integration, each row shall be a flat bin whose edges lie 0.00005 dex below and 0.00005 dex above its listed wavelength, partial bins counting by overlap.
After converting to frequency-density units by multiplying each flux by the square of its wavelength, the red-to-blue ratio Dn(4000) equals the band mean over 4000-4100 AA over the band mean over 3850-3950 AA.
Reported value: 1.3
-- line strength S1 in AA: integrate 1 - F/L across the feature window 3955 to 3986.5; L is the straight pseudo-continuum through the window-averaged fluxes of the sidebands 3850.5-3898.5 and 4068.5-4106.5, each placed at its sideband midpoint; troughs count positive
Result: 6.40 AA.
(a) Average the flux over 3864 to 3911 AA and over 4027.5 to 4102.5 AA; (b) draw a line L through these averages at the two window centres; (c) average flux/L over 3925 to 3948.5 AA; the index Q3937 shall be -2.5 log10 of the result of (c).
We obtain 0.28 mag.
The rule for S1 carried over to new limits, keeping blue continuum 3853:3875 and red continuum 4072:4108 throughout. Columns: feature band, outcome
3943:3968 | 4.53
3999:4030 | -3.14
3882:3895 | 4.01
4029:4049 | -2.58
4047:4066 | -2.00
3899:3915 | 0.89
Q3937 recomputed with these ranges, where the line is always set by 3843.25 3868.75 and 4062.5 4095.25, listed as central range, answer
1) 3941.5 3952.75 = 0.10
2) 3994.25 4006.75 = -0.06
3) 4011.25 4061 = -0.09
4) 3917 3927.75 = 0.00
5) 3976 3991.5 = 0.10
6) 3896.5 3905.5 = 0.12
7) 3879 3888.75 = 0.32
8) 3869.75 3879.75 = 0.19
